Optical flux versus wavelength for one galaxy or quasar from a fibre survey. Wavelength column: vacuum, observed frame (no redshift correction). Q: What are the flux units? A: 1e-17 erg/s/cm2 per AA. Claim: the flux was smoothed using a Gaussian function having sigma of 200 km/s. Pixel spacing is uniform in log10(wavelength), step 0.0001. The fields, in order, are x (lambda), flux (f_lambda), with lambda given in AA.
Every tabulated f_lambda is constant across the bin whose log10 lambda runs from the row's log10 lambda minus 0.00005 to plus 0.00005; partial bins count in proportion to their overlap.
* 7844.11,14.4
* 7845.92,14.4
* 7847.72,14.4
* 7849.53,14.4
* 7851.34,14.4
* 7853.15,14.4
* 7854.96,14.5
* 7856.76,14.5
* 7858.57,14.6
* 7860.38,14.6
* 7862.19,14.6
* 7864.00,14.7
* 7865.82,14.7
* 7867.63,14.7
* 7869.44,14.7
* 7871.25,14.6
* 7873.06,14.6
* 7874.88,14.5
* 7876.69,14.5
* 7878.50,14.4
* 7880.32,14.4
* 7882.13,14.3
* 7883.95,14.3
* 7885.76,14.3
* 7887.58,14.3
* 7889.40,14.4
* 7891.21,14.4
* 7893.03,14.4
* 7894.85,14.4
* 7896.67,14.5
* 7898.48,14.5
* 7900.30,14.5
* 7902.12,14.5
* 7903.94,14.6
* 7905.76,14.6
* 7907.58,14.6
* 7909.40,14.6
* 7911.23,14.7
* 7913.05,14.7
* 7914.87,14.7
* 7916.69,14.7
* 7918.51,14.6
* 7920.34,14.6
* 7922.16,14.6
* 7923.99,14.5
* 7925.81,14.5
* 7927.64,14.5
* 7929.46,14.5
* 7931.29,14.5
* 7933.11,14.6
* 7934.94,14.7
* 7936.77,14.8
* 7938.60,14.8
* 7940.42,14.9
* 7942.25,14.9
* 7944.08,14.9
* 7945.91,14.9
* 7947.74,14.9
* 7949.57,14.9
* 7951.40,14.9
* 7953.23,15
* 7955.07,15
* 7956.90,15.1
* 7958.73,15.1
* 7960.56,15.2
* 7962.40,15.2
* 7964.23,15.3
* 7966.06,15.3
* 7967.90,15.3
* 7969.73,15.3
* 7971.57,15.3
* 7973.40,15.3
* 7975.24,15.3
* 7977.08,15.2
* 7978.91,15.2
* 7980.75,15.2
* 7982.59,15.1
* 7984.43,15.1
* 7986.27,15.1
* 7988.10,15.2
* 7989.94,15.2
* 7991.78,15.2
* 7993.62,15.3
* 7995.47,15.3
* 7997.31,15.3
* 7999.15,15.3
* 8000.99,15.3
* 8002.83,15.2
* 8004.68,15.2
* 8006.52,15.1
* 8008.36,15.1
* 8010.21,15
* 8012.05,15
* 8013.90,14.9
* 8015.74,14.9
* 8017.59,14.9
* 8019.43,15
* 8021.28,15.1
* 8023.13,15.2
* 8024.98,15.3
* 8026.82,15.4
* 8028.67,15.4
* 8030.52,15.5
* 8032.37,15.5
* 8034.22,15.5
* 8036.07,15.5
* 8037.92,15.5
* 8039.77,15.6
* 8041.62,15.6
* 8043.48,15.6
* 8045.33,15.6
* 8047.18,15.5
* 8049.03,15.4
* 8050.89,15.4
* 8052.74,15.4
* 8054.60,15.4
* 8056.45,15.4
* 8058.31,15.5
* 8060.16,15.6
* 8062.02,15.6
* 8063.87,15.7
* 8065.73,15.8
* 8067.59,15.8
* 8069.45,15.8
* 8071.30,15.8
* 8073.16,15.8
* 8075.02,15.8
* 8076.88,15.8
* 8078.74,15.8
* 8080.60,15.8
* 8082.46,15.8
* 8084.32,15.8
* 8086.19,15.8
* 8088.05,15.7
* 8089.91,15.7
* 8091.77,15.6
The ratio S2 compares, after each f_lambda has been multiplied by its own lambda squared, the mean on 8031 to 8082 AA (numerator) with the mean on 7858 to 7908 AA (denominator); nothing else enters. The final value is 1.12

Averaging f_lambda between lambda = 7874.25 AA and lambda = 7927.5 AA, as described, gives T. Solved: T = 14.5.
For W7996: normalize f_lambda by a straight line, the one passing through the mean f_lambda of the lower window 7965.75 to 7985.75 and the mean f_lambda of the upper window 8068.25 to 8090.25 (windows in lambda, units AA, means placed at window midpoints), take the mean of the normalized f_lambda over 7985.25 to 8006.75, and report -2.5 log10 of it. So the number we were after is 0.01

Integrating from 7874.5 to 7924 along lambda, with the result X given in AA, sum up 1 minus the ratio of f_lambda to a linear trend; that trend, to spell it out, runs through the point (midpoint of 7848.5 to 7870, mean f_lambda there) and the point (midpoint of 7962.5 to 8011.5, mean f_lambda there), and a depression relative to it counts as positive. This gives 0.88 AA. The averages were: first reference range 14.6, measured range 14.5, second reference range 15.2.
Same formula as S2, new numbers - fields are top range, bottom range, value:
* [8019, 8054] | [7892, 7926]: 1.09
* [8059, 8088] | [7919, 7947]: 1.11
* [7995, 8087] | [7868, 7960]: 1.09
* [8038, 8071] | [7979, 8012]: 1.04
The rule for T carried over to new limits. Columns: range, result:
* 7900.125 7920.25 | 14.6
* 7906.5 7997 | 14.9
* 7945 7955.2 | 14.9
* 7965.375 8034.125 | 15.2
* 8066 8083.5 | 15.8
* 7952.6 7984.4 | 15.2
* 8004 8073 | 15.4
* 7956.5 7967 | 15.2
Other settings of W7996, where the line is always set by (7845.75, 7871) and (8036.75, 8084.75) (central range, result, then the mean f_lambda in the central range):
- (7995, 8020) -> 0.017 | 15.1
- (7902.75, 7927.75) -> 0.018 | 14.6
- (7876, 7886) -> 0.022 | 14.4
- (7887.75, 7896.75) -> 0.025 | 14.4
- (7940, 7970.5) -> 0.000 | 15.1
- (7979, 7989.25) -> 0.006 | 15.1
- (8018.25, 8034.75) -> 0.010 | 15.3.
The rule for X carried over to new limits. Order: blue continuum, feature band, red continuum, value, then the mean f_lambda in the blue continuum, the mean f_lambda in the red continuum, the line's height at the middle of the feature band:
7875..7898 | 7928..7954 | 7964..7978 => 0.3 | 14.4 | 15.3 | 15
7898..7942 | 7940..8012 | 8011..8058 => -0.8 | 14.6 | 15.3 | 15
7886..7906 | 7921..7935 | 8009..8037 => 0.1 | 14.5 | 15.2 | 14.6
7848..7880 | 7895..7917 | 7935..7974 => 0.3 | 14.5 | 15.1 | 14.8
